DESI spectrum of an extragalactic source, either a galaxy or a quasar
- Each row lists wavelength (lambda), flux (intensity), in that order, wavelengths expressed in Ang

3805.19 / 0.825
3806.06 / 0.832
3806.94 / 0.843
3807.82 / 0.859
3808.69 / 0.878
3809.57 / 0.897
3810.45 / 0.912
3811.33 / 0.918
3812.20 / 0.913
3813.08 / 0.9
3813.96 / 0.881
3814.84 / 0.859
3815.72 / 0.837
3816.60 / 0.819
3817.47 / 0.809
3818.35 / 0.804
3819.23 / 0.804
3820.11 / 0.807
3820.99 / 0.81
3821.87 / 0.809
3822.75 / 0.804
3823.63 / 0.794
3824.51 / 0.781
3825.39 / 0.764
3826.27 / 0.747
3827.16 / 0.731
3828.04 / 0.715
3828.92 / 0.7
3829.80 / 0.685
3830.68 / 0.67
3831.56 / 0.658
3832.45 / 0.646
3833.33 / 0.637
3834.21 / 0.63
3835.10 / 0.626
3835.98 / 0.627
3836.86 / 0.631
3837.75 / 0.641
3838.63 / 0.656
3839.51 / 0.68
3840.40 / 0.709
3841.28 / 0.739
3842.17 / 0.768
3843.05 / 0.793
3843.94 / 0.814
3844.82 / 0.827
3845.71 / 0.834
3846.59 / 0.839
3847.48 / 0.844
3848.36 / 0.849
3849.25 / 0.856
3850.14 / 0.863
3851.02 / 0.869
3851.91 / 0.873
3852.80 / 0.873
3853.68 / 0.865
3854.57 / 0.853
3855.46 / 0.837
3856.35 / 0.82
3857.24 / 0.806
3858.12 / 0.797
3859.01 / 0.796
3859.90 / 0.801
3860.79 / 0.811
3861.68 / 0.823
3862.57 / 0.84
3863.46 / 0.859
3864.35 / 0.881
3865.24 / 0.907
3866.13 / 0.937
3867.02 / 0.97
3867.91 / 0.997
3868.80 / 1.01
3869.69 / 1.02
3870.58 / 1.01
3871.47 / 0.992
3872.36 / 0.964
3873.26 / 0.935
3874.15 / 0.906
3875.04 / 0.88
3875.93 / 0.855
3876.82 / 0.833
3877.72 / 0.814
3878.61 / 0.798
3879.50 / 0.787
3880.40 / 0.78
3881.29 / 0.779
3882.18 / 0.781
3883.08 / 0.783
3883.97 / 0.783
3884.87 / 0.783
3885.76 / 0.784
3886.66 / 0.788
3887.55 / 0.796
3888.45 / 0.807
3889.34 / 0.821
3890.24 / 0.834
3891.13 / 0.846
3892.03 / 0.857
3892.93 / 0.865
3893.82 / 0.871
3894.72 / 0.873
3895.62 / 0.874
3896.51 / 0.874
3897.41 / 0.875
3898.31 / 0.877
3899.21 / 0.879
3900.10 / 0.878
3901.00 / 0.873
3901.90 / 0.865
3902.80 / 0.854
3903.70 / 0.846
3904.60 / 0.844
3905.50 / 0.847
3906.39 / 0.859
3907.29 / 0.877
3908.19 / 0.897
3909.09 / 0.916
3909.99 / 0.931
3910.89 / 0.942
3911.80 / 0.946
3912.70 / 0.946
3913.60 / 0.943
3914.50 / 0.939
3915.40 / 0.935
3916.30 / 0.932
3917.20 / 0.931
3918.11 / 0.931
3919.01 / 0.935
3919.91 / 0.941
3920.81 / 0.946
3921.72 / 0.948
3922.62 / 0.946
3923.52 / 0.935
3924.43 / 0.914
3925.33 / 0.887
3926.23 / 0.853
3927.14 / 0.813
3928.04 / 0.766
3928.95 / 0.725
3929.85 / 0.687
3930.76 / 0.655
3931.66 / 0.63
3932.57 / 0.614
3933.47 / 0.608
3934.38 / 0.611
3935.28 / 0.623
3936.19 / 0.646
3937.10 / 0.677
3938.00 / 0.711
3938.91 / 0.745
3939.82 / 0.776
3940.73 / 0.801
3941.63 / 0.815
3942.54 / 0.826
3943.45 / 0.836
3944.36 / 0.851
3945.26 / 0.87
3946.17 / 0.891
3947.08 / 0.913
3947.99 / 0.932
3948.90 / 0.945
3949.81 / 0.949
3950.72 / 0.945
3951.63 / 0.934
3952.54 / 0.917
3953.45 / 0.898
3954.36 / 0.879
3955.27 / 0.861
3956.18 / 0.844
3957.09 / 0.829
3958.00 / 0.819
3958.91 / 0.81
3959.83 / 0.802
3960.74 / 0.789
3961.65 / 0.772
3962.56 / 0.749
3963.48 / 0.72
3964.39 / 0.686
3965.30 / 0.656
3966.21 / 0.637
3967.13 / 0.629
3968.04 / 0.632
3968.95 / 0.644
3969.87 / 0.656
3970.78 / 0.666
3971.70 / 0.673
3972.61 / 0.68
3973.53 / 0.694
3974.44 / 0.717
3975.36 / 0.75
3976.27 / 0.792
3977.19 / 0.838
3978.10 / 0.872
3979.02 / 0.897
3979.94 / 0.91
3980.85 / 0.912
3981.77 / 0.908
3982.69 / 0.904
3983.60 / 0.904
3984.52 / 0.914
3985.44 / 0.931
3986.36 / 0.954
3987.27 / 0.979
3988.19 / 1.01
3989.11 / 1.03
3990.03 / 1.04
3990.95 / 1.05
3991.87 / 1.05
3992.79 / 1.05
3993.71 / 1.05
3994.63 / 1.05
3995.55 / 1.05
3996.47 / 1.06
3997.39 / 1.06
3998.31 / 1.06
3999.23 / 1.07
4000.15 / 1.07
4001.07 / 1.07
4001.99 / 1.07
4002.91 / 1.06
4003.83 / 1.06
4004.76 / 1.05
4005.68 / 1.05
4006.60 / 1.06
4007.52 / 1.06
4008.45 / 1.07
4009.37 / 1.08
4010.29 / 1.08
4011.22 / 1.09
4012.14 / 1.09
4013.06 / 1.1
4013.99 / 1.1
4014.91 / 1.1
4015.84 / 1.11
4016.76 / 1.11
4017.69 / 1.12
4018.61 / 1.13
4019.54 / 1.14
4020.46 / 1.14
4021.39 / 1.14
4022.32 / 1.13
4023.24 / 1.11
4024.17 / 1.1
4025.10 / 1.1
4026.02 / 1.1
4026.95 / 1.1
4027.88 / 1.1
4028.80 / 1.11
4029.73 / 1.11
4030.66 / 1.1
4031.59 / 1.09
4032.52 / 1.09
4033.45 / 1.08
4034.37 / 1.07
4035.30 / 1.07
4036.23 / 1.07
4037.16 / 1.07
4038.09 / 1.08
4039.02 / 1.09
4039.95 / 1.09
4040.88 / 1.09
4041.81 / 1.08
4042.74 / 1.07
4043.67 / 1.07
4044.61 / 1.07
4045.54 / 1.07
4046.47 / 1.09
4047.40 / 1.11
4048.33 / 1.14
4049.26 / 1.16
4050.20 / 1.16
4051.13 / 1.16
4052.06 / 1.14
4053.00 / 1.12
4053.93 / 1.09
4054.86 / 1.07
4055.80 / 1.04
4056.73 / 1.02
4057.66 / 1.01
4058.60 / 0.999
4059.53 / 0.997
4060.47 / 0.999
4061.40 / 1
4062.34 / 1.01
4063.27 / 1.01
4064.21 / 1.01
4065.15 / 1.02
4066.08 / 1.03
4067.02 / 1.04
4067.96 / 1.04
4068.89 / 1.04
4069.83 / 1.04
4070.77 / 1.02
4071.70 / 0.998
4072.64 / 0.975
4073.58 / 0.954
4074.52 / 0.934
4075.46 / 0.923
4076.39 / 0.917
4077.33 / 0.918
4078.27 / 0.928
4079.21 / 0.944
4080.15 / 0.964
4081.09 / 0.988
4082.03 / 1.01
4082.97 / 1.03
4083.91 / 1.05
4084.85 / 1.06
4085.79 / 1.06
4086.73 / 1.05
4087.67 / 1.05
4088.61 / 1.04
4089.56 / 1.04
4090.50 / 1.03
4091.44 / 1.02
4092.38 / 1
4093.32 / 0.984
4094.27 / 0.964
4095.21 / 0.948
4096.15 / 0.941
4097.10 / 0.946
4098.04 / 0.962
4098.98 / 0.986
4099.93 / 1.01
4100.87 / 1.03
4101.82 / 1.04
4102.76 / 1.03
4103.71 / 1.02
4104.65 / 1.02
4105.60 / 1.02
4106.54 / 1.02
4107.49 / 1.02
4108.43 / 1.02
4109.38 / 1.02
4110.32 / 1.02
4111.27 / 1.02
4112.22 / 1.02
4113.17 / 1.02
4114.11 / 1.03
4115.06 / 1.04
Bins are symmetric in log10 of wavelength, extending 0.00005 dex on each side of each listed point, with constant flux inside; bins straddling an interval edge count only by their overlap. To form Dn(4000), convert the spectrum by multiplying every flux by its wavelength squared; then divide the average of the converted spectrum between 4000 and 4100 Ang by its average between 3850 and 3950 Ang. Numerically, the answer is 1.33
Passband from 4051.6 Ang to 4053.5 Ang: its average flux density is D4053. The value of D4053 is 1.13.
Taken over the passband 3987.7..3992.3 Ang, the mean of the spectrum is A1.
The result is 1.03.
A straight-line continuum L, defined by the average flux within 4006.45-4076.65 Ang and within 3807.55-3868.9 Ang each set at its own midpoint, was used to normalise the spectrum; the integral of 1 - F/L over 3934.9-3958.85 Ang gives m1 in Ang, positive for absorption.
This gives 2.8 Ang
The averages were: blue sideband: 0.803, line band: 0.836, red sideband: 1.07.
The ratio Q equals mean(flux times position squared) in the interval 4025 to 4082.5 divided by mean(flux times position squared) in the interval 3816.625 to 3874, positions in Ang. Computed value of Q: 1.4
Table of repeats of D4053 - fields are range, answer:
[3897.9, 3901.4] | 0.878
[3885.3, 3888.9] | 0.795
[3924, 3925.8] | 0.904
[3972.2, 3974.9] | 0.697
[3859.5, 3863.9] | 0.826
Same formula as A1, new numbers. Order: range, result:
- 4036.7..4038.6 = 1.08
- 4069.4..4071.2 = 1.03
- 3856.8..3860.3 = 0.801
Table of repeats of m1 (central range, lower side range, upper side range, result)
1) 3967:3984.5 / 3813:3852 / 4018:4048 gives 3.9 Ang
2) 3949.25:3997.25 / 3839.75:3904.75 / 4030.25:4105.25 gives 4.6 Ang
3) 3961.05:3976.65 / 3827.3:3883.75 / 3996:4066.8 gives 4.6 Ang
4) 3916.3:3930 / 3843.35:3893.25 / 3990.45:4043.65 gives 0.8 Ang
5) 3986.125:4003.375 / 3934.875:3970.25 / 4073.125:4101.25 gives -3.8 Ang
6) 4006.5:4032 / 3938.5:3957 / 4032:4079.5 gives -3.0 Ang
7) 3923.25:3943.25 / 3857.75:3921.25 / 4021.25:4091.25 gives 3.9 Ang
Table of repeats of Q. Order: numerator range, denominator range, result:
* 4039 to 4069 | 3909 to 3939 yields 1.38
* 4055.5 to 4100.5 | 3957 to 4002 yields 1.20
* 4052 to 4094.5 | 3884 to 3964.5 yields 1.30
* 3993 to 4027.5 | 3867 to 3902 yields 1.34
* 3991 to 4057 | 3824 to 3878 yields 1.47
